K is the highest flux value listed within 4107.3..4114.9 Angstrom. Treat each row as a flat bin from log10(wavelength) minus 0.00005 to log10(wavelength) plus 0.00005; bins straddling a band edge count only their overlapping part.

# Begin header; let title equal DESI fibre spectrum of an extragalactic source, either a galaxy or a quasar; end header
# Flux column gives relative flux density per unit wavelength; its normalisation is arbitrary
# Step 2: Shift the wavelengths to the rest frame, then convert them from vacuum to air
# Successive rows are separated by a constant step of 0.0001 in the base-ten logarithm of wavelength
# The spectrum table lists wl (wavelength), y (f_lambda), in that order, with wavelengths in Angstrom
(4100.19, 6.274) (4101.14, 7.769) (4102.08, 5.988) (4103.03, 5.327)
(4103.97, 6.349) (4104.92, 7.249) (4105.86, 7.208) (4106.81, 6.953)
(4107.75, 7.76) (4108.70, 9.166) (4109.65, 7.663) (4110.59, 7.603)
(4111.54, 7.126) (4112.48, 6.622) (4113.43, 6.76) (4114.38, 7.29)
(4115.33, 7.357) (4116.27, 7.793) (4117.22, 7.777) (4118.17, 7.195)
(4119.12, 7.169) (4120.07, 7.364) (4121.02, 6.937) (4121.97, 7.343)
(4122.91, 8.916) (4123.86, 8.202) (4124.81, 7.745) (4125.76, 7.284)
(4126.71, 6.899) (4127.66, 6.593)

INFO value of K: 9.166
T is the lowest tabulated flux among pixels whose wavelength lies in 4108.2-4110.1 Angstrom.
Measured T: 7.663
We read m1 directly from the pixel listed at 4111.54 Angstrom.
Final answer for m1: 7.126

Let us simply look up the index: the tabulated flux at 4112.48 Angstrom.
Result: 6.622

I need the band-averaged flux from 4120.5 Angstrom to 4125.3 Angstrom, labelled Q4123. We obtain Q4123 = 7.83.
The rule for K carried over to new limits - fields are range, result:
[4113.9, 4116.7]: 7.793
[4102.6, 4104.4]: 6.349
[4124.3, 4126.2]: 7.745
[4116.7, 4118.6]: 7.777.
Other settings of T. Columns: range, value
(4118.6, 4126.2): 6.937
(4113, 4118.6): 6.76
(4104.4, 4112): 6.953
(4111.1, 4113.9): 6.622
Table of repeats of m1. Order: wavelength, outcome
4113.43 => 6.76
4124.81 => 7.745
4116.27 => 7.793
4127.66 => 6.593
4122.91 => 8.916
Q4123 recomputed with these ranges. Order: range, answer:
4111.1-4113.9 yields 6.84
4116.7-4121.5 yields 7.28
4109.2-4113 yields 7.26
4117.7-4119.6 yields 7.17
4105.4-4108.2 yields 7.31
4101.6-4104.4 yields 5.9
